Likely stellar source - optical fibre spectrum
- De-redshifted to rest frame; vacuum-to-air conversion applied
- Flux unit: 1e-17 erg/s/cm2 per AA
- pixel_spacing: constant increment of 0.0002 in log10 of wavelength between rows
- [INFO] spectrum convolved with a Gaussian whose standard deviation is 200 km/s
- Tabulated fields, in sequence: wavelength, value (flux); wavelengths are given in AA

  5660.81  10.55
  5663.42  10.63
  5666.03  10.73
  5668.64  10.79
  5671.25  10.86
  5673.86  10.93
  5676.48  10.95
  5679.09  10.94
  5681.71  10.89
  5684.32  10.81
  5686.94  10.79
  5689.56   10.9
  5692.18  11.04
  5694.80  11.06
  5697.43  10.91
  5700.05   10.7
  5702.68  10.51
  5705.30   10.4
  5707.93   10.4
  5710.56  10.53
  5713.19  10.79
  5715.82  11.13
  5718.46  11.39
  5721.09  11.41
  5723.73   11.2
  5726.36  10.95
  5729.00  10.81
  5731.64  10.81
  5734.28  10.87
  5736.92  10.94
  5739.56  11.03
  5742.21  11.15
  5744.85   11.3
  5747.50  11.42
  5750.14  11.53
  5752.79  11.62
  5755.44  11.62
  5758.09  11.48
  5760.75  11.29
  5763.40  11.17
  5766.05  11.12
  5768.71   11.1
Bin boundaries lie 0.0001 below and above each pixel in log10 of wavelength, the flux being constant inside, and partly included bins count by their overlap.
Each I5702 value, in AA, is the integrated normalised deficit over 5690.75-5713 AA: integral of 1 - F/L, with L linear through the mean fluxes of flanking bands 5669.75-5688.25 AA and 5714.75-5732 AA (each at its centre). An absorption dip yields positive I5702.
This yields 0.6 AA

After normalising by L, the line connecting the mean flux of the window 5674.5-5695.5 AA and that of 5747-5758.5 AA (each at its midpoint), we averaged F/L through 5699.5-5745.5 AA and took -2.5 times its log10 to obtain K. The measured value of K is 0.04 mag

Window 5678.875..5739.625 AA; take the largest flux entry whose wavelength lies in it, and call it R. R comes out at 11.41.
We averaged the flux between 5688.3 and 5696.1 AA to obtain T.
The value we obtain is 11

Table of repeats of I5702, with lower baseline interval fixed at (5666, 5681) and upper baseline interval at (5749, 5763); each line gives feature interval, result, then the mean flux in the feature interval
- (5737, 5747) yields 0.20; 11.2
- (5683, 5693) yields 0.10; 10.9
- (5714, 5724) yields -0.05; 11.3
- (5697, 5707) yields 0.44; 10.6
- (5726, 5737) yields 0.43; 10.9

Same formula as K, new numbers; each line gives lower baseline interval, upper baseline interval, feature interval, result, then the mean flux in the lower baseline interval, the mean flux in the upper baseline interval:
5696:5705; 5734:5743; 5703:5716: 0.02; 10.7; 11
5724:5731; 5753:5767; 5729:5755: -0.01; 10.9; 11.4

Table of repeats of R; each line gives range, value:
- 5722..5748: 11.42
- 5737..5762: 11.62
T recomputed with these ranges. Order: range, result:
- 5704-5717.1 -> 10.6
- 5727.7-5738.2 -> 10.9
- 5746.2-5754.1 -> 11.5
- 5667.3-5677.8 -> 10.9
